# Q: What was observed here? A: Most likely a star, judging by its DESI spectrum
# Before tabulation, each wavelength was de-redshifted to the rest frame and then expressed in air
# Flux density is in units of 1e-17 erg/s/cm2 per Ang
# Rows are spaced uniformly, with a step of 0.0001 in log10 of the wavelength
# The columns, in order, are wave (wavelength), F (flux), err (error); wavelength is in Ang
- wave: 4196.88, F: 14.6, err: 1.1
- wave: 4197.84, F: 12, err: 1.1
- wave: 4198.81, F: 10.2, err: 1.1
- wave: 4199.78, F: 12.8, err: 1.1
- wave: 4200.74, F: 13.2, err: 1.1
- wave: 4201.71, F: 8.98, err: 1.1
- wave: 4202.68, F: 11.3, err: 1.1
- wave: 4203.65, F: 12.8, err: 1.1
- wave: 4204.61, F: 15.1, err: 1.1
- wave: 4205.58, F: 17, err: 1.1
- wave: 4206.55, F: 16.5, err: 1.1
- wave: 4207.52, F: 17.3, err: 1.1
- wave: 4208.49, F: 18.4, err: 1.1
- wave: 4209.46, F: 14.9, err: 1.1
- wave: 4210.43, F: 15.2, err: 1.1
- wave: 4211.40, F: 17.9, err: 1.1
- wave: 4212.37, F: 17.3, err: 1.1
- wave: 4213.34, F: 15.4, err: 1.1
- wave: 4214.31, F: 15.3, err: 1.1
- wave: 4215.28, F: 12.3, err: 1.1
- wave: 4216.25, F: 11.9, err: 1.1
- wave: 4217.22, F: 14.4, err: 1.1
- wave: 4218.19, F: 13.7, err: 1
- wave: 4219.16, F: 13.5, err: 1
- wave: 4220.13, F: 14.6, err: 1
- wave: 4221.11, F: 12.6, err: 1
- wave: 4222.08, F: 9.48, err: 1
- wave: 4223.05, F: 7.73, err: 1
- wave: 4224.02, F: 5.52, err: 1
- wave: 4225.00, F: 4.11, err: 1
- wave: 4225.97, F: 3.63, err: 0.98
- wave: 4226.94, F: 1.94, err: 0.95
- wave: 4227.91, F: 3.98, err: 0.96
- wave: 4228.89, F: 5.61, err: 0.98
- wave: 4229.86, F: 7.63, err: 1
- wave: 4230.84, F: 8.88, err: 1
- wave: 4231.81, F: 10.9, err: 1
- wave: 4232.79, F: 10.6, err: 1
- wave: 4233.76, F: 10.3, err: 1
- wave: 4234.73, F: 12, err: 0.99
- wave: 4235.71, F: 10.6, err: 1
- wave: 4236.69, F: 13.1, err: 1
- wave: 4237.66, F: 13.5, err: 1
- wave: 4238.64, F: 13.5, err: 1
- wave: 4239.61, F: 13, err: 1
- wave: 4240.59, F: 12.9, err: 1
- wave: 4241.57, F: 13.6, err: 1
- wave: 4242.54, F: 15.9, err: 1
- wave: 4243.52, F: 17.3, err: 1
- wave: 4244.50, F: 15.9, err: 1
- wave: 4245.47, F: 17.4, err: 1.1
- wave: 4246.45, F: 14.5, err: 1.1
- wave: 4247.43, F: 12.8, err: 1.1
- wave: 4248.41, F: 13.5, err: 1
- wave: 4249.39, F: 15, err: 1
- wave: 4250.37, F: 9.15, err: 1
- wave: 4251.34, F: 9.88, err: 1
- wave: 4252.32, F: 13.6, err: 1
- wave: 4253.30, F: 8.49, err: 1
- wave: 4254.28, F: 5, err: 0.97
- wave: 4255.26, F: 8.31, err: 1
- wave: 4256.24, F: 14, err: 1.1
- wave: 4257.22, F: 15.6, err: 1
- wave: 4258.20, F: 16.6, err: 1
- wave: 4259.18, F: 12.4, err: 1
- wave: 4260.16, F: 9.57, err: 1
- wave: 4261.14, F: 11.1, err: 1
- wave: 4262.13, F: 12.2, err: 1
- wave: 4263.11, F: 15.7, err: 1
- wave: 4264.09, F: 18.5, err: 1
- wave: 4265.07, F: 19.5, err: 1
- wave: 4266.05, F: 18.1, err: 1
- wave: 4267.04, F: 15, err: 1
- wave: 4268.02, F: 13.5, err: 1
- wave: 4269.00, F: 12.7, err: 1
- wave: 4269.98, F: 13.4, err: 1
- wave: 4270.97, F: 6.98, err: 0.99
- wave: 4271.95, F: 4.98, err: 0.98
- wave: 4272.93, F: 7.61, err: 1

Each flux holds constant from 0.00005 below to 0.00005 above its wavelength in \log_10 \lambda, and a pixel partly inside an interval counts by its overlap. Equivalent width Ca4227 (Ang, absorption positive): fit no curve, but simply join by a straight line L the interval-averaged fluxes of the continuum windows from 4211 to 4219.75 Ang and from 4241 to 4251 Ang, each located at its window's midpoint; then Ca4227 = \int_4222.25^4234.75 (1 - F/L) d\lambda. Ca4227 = 6.5 Ang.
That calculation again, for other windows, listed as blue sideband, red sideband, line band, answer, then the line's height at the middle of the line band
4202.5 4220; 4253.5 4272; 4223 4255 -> 7.3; 13.9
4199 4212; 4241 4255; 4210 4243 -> 6.1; 13.8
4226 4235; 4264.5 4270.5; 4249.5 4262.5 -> 1.7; 13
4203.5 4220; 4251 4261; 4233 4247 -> -1.1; 12.8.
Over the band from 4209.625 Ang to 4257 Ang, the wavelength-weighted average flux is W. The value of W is 11.7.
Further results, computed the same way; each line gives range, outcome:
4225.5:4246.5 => 11.2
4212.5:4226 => 11.4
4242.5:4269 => 13.6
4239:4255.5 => 12.8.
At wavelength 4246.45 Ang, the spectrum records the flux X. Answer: 14.5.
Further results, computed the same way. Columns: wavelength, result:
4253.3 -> 8.49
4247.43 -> 12.8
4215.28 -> 12.3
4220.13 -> 14.6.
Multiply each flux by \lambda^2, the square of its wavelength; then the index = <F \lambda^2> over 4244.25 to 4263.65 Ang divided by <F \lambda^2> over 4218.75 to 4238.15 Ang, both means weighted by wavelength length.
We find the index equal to 1.41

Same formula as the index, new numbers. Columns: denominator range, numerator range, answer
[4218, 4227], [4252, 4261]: 1.32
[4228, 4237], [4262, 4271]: 1.59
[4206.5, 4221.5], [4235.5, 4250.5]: 0.95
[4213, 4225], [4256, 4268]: 1.28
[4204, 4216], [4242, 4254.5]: 0.84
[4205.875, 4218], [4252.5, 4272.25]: 0.84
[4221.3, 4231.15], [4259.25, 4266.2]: 2.48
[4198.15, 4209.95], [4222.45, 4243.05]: 0.69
